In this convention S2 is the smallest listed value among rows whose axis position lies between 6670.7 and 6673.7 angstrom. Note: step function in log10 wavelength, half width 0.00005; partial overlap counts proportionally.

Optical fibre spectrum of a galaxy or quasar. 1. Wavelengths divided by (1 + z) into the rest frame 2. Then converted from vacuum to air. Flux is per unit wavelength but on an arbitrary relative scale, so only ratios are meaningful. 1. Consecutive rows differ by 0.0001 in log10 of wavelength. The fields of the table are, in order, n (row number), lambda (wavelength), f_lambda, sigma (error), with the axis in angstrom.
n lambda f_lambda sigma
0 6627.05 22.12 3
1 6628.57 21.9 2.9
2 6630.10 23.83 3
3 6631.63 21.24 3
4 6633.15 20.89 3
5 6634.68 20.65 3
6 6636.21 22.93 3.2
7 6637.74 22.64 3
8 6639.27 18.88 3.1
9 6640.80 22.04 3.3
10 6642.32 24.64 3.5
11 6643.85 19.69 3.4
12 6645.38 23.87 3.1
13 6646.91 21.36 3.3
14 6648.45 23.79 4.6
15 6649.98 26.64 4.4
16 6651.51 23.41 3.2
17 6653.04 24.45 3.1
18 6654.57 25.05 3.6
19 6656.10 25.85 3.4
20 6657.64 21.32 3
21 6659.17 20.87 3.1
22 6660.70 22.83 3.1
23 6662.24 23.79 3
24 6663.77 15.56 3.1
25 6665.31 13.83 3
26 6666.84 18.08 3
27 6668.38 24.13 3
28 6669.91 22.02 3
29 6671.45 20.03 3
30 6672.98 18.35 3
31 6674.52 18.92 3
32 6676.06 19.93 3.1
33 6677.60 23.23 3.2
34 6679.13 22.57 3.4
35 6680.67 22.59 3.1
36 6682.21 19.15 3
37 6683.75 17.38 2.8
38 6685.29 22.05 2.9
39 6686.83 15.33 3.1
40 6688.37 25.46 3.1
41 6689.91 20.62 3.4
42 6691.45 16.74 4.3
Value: 18.35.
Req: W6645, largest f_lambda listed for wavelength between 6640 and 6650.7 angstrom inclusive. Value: 26.64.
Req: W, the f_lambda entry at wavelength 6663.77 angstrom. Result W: 15.56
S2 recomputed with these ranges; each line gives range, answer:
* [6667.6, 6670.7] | 22.02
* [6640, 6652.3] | 19.69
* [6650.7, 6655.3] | 23.41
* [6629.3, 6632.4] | 21.24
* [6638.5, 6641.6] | 18.88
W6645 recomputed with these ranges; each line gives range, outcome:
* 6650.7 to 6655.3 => 25.05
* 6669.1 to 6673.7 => 22.02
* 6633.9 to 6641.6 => 22.93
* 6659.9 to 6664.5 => 23.79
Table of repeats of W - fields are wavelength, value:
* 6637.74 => 22.64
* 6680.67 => 22.59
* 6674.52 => 18.92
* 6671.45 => 20.03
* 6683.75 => 17.38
